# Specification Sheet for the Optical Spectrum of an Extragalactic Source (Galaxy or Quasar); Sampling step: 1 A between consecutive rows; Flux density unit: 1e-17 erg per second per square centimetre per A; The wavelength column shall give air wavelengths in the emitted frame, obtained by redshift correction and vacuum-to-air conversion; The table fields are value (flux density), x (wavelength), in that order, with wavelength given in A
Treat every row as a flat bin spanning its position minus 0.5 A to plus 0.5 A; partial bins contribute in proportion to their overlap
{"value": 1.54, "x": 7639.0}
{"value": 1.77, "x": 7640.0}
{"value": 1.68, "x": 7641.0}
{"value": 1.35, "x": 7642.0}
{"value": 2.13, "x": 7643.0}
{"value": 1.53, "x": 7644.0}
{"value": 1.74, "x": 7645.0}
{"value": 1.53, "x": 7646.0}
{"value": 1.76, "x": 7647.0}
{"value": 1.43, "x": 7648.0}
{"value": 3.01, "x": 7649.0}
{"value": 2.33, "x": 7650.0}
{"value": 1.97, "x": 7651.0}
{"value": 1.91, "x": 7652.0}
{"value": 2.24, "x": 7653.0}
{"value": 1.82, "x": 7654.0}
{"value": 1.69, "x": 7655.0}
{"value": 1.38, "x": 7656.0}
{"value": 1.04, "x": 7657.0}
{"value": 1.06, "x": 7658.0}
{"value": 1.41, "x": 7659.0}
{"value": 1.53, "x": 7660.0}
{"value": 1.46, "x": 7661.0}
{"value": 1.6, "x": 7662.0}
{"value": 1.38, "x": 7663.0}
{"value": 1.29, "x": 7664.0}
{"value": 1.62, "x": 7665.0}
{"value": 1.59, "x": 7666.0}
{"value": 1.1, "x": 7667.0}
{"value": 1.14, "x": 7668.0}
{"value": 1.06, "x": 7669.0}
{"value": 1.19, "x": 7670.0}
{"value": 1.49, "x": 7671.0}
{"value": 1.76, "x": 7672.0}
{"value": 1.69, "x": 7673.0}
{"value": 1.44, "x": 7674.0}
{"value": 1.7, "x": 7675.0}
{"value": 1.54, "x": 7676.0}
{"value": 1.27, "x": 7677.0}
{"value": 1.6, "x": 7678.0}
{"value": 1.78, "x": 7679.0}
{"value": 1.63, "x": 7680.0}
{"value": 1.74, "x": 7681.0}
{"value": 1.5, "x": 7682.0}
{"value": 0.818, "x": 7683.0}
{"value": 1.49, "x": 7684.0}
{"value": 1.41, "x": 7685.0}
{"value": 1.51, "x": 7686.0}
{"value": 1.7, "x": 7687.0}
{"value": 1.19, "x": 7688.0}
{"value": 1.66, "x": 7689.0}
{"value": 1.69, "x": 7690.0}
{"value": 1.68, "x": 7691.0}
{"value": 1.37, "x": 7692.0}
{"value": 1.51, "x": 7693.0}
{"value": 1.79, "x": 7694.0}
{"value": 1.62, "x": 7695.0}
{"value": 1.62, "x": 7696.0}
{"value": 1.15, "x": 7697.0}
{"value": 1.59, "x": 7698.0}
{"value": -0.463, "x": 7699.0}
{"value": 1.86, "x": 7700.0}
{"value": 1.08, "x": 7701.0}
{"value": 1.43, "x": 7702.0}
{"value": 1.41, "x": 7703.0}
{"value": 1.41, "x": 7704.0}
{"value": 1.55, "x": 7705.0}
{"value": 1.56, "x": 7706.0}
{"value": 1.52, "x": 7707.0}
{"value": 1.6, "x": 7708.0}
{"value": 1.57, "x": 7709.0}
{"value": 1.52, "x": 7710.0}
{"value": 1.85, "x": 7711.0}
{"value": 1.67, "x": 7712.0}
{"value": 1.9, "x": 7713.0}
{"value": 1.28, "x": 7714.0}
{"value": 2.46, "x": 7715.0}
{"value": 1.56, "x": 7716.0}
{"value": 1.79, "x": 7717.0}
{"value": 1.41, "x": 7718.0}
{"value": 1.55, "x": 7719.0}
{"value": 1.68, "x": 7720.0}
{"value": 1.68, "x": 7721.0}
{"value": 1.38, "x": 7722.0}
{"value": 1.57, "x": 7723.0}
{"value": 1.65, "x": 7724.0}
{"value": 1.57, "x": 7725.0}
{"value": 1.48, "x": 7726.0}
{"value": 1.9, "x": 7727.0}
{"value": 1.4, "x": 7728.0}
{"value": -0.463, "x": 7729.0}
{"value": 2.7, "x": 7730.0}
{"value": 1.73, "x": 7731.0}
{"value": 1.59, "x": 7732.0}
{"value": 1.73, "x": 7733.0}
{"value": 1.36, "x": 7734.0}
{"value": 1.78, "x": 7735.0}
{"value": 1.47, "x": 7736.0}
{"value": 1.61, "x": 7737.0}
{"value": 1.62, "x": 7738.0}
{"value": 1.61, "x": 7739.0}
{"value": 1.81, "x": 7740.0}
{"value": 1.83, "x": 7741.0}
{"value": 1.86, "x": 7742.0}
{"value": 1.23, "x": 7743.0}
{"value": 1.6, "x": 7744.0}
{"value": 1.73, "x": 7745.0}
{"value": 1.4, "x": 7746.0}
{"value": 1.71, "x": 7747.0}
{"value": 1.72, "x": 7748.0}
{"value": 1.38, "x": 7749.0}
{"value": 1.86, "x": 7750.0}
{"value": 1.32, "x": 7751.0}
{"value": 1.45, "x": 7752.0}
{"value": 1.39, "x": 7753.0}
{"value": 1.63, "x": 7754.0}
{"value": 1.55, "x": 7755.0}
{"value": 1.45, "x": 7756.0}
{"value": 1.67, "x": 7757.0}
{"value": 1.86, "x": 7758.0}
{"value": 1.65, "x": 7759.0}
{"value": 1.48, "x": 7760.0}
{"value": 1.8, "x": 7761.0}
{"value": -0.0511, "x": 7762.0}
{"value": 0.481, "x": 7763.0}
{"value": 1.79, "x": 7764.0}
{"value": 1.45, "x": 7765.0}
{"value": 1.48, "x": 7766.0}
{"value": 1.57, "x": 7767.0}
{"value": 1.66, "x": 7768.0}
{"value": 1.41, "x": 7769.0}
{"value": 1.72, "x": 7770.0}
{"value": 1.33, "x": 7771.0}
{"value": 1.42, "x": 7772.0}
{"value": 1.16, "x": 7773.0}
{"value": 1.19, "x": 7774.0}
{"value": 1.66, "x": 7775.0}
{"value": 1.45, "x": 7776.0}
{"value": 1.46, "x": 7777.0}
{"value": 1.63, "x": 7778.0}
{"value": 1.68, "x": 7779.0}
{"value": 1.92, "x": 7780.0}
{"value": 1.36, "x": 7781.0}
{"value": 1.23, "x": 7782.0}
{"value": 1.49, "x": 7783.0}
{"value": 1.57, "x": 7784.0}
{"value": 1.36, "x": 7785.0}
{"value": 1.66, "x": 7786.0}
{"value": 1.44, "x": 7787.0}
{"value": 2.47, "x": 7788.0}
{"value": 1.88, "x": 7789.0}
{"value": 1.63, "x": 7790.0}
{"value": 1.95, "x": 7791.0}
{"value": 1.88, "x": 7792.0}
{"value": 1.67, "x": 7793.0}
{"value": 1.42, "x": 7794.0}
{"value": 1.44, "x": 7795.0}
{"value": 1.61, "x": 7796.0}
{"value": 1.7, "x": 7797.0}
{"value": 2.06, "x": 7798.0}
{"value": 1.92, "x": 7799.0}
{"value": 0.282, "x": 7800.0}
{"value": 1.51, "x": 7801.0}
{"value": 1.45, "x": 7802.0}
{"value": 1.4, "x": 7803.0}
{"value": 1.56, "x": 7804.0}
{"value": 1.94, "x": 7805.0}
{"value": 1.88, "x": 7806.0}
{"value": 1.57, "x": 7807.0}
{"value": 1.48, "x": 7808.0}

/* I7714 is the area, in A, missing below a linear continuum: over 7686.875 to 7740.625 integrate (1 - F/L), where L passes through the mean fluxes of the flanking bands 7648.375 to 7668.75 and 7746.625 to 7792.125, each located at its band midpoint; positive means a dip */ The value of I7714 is 1.2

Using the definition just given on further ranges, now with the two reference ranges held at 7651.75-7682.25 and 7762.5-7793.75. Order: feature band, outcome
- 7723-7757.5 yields -0.8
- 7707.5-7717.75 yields -1.3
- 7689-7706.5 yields 1.2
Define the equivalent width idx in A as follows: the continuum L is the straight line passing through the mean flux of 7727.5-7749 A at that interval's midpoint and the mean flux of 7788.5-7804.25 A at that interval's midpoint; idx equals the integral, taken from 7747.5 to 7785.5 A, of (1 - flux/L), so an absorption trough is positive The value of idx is 2.7 A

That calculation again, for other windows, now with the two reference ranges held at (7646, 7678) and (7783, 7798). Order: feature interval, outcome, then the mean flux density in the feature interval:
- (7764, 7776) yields 1.5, 1.47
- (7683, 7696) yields 0.6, 1.53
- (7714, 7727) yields -0.1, 1.64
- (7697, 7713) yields 2.0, 1.42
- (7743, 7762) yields 1.4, 1.54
